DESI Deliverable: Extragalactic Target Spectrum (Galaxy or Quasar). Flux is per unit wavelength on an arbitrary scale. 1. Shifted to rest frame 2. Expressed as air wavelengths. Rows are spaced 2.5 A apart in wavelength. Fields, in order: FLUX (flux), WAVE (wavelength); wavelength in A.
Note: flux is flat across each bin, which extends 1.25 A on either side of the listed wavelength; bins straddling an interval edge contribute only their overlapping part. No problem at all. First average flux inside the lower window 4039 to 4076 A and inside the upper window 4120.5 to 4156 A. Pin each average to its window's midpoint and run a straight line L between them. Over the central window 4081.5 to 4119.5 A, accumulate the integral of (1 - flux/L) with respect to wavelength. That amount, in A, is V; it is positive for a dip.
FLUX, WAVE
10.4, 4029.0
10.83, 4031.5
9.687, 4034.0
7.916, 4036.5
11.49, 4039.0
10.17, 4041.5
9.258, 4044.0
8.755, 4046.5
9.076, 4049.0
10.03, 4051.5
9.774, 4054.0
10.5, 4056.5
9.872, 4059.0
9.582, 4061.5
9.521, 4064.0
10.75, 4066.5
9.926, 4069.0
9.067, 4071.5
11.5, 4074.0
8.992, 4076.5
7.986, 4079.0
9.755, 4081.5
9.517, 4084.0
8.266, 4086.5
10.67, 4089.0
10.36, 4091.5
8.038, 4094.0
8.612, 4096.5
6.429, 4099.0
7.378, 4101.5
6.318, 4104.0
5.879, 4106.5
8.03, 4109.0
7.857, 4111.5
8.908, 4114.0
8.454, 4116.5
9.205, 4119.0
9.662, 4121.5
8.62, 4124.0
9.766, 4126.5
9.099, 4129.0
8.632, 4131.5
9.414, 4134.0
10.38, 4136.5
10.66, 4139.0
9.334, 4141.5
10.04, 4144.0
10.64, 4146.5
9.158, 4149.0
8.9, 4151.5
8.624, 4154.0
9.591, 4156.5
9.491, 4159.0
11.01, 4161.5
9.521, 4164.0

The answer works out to 5.44 A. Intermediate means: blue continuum 9.88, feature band 8.29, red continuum 9.5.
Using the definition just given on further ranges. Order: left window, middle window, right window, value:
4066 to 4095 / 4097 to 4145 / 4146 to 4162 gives 4.56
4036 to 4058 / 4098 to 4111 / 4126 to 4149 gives 3.82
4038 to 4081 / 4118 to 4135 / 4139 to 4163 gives 0.91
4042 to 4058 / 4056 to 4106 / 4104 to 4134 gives 0.22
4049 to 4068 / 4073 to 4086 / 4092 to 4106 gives -1.19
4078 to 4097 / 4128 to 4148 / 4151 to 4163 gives -0.67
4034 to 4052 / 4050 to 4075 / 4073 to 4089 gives -1.50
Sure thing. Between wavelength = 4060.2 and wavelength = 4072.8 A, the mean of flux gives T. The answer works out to 9.78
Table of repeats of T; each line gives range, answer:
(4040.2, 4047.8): 9.41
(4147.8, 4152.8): 9.02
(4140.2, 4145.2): 9.69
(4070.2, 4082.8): 9.46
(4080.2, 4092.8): 9.7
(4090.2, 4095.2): 9.23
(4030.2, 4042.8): 10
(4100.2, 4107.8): 6.53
